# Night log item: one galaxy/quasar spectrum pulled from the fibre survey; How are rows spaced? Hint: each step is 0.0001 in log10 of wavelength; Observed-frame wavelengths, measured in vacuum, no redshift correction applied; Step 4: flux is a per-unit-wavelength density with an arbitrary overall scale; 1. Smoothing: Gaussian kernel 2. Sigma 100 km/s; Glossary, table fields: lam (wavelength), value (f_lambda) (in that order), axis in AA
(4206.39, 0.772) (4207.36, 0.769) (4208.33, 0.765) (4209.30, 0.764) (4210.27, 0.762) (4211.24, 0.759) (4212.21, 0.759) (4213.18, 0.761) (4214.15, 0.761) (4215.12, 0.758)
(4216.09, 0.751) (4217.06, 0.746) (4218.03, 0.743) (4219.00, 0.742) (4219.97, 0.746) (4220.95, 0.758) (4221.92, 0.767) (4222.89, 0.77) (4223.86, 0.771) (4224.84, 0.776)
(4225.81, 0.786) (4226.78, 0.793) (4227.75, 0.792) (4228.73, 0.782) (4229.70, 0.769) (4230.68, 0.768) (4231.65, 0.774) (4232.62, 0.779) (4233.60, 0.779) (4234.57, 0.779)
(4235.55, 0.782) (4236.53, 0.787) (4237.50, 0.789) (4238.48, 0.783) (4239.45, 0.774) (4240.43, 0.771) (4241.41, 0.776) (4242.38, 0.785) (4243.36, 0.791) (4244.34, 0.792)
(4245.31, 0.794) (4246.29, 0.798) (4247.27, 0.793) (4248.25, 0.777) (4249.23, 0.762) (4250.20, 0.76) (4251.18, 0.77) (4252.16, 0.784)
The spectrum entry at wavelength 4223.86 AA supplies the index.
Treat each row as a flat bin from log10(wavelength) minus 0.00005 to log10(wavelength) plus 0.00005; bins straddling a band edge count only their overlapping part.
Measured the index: 0.771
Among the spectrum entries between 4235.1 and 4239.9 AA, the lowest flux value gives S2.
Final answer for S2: 0.774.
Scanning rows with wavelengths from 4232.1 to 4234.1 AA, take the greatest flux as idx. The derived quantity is 0.779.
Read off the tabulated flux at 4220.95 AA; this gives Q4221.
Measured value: 0.758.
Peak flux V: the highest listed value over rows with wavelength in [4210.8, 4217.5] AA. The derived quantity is 0.761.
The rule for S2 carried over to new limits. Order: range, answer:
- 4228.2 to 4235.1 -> 0.768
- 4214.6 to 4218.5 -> 0.743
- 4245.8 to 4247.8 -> 0.793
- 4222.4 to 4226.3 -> 0.77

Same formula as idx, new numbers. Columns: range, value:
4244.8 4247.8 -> 0.798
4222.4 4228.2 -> 0.793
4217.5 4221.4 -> 0.758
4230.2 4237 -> 0.787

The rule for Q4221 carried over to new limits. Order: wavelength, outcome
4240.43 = 0.771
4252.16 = 0.784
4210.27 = 0.762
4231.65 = 0.774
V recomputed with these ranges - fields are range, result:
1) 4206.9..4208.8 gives 0.769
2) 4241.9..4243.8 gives 0.791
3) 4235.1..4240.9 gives 0.789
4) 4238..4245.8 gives 0.794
